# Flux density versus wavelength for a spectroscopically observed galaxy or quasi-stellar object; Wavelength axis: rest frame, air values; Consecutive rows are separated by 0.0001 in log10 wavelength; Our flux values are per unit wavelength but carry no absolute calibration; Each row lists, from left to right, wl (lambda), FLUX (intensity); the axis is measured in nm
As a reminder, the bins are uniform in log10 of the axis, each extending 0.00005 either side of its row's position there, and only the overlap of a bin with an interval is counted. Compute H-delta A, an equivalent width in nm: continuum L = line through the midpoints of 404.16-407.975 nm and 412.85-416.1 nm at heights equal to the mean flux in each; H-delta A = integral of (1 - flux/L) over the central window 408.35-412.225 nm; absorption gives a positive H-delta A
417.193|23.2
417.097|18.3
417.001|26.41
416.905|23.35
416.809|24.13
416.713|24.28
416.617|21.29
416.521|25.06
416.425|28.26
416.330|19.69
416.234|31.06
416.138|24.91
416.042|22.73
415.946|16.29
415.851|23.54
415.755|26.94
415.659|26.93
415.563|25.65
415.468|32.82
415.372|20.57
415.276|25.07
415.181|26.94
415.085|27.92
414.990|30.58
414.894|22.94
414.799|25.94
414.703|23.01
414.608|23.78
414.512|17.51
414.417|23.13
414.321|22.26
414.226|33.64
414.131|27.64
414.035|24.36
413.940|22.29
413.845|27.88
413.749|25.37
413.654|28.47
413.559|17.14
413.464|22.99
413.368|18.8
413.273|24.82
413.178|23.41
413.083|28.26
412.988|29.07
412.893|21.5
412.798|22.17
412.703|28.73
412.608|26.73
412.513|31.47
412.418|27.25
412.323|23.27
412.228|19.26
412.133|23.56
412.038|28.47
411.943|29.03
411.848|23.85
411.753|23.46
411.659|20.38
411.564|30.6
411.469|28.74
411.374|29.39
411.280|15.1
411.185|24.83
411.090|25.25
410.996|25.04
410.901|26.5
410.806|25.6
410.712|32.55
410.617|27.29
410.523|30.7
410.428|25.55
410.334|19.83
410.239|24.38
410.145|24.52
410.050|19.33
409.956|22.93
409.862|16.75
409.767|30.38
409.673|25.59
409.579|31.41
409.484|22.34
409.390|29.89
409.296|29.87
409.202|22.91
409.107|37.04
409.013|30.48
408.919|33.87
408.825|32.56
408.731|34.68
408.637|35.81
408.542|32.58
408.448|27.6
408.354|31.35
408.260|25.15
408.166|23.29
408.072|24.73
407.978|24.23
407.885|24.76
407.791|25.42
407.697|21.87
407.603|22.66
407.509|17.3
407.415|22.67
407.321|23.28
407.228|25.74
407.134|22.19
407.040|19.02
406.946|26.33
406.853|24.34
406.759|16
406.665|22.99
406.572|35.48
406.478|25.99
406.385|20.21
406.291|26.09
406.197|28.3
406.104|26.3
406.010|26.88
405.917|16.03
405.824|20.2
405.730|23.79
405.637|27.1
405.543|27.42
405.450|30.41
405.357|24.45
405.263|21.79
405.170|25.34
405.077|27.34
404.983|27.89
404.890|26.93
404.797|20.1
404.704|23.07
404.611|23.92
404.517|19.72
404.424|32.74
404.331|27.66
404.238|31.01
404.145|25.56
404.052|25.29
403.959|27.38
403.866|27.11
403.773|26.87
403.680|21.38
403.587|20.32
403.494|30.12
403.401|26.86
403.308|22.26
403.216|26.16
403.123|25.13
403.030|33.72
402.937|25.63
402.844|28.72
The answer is -0.371 nm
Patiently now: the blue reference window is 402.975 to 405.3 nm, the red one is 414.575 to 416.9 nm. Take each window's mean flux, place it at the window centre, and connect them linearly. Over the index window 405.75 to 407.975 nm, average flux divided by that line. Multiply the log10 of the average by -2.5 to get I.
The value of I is 0.09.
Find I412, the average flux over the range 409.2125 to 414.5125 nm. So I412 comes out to 25.2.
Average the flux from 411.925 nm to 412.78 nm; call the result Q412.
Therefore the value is 26.2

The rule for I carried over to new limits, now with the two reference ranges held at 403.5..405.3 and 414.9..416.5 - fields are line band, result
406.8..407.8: 0.128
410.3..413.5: 0.004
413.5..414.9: 0.049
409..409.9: -0.088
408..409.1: -0.188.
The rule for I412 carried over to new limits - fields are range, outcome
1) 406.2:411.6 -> 26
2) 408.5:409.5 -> 31.3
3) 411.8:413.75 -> 24.9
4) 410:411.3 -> 24.9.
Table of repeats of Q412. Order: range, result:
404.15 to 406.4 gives 25.3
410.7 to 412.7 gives 25.7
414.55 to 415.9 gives 25.8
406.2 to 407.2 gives 24.1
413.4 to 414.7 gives 24.2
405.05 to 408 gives 24.1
